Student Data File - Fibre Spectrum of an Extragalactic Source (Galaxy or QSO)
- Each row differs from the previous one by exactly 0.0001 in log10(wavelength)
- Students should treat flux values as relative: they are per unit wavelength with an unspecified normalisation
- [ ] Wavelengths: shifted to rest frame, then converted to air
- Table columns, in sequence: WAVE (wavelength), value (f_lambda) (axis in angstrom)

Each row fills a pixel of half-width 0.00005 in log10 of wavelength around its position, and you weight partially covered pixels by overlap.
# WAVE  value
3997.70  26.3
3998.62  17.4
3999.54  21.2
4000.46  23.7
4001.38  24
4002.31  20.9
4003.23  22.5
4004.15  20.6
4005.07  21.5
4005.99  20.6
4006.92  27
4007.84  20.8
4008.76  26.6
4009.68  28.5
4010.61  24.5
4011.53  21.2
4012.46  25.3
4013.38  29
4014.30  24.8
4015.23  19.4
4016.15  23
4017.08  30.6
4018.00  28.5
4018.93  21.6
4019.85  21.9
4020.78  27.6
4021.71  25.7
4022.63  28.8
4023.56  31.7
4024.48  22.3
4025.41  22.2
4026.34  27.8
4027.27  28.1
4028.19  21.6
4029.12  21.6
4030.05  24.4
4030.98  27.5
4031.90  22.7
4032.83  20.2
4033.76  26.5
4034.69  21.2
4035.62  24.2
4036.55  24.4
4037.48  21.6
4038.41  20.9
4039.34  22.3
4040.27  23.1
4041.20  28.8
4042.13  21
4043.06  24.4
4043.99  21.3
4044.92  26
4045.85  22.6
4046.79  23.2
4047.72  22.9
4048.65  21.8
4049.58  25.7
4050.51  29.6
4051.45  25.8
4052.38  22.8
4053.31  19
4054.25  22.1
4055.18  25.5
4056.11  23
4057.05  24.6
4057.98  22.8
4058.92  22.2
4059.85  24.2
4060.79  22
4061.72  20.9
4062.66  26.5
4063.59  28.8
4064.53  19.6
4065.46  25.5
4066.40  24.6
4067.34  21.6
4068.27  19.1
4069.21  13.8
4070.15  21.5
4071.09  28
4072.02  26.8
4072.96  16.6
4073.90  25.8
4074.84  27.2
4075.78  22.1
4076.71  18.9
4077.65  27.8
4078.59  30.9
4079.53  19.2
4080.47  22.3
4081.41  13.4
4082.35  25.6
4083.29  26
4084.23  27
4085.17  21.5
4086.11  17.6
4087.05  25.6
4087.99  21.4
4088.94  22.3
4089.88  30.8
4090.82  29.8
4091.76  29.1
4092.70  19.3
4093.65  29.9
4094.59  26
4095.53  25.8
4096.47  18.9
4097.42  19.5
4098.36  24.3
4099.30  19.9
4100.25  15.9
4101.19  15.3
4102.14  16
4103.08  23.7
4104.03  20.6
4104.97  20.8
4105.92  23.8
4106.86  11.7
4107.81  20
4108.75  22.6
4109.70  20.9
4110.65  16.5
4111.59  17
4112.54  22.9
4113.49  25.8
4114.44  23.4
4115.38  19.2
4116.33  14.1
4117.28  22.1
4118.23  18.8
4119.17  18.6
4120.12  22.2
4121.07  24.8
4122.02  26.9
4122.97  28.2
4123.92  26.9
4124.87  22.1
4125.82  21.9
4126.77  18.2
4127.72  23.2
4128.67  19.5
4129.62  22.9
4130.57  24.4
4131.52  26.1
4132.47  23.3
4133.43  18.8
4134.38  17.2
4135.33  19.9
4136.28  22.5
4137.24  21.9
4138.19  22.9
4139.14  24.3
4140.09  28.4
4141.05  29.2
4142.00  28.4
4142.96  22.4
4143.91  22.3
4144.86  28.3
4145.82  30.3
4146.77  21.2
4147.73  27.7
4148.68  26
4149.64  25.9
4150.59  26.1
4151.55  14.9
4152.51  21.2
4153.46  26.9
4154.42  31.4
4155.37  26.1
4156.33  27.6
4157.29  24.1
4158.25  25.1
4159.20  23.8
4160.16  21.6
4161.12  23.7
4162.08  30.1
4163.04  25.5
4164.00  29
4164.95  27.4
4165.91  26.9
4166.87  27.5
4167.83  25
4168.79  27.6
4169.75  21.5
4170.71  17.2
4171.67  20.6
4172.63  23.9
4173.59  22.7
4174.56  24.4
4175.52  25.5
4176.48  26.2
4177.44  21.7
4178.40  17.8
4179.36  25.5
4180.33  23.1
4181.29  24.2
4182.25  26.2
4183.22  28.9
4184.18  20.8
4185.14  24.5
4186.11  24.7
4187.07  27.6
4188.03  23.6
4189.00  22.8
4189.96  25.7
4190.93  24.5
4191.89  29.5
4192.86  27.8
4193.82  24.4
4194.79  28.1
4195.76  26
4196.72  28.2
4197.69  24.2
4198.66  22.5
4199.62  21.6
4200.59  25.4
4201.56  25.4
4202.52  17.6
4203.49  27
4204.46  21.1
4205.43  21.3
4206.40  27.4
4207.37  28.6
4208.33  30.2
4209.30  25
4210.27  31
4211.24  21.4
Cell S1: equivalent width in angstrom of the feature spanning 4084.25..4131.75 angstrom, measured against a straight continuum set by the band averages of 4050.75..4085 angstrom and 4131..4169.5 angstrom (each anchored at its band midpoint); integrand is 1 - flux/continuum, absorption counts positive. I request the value 4.0 angstrom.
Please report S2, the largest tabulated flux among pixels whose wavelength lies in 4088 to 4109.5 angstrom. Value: 30.8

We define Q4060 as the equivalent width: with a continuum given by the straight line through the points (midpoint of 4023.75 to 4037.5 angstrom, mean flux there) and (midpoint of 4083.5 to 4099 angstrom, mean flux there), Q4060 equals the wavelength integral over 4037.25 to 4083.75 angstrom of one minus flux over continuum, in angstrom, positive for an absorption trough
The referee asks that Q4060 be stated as 1.7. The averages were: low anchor 24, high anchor 24.3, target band 23.2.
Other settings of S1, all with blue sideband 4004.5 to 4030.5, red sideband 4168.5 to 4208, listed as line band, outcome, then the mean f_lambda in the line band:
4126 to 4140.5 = 1.4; 22.2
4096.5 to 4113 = 3.4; 19.5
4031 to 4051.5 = 0.9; 23.7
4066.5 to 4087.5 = 1.7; 22.7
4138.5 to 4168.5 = -1.6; 25.8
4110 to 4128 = 2.1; 21.7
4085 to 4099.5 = 0.4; 24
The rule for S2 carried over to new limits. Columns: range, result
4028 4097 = 30.9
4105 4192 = 31.4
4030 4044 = 28.8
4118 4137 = 28.2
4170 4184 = 28.9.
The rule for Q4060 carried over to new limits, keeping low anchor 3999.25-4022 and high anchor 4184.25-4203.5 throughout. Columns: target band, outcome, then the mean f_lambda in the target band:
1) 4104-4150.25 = 3.72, 22.6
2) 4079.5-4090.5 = 0.65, 23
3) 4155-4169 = -0.72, 26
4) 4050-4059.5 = 0.20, 23.8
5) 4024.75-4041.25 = 0.31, 23.7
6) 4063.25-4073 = 0.72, 22.5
